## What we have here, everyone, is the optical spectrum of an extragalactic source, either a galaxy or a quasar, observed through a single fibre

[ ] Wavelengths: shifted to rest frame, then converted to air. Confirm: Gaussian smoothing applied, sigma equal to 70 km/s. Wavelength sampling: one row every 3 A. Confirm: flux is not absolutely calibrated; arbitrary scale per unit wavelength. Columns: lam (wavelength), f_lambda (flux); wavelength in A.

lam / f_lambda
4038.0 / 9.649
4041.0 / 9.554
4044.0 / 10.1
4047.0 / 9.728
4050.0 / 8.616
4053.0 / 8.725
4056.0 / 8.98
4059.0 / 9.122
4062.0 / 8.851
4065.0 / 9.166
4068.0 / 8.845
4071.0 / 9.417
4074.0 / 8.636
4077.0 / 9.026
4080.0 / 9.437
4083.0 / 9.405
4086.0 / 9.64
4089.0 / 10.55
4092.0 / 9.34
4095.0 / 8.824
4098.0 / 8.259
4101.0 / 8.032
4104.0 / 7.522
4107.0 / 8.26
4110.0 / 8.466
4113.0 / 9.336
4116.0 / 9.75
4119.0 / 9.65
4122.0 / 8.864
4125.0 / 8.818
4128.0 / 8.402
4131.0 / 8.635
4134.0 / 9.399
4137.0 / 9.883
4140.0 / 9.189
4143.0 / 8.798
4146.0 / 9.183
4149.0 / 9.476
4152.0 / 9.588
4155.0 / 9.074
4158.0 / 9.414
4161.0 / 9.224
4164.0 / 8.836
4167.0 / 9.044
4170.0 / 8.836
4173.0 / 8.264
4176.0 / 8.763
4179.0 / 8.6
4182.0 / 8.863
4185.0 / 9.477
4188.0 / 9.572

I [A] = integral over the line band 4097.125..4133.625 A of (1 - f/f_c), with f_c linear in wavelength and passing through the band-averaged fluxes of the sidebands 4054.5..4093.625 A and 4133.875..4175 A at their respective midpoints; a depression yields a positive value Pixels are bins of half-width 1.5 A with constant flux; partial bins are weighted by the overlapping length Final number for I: 2.0 A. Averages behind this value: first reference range 9.26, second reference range 9.14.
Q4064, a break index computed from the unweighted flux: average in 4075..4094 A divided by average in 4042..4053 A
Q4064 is 1.02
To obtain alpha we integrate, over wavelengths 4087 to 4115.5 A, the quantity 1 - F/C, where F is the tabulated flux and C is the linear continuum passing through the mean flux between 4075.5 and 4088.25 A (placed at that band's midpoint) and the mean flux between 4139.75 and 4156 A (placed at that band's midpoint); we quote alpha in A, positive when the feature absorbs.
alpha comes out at 1.82 A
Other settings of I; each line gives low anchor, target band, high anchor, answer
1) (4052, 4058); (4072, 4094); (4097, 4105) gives -2.9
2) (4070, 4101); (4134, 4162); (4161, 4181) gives -1.4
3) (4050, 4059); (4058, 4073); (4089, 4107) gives -0.5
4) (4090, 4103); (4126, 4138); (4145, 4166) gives 0.0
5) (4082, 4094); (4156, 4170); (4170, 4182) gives -0.5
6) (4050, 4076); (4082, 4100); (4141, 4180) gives -0.7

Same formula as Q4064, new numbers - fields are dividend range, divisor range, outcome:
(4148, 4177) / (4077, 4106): 1.01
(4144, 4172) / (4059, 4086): 1.00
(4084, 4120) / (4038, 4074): 0.98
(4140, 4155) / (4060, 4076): 1.03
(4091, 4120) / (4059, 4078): 0.97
